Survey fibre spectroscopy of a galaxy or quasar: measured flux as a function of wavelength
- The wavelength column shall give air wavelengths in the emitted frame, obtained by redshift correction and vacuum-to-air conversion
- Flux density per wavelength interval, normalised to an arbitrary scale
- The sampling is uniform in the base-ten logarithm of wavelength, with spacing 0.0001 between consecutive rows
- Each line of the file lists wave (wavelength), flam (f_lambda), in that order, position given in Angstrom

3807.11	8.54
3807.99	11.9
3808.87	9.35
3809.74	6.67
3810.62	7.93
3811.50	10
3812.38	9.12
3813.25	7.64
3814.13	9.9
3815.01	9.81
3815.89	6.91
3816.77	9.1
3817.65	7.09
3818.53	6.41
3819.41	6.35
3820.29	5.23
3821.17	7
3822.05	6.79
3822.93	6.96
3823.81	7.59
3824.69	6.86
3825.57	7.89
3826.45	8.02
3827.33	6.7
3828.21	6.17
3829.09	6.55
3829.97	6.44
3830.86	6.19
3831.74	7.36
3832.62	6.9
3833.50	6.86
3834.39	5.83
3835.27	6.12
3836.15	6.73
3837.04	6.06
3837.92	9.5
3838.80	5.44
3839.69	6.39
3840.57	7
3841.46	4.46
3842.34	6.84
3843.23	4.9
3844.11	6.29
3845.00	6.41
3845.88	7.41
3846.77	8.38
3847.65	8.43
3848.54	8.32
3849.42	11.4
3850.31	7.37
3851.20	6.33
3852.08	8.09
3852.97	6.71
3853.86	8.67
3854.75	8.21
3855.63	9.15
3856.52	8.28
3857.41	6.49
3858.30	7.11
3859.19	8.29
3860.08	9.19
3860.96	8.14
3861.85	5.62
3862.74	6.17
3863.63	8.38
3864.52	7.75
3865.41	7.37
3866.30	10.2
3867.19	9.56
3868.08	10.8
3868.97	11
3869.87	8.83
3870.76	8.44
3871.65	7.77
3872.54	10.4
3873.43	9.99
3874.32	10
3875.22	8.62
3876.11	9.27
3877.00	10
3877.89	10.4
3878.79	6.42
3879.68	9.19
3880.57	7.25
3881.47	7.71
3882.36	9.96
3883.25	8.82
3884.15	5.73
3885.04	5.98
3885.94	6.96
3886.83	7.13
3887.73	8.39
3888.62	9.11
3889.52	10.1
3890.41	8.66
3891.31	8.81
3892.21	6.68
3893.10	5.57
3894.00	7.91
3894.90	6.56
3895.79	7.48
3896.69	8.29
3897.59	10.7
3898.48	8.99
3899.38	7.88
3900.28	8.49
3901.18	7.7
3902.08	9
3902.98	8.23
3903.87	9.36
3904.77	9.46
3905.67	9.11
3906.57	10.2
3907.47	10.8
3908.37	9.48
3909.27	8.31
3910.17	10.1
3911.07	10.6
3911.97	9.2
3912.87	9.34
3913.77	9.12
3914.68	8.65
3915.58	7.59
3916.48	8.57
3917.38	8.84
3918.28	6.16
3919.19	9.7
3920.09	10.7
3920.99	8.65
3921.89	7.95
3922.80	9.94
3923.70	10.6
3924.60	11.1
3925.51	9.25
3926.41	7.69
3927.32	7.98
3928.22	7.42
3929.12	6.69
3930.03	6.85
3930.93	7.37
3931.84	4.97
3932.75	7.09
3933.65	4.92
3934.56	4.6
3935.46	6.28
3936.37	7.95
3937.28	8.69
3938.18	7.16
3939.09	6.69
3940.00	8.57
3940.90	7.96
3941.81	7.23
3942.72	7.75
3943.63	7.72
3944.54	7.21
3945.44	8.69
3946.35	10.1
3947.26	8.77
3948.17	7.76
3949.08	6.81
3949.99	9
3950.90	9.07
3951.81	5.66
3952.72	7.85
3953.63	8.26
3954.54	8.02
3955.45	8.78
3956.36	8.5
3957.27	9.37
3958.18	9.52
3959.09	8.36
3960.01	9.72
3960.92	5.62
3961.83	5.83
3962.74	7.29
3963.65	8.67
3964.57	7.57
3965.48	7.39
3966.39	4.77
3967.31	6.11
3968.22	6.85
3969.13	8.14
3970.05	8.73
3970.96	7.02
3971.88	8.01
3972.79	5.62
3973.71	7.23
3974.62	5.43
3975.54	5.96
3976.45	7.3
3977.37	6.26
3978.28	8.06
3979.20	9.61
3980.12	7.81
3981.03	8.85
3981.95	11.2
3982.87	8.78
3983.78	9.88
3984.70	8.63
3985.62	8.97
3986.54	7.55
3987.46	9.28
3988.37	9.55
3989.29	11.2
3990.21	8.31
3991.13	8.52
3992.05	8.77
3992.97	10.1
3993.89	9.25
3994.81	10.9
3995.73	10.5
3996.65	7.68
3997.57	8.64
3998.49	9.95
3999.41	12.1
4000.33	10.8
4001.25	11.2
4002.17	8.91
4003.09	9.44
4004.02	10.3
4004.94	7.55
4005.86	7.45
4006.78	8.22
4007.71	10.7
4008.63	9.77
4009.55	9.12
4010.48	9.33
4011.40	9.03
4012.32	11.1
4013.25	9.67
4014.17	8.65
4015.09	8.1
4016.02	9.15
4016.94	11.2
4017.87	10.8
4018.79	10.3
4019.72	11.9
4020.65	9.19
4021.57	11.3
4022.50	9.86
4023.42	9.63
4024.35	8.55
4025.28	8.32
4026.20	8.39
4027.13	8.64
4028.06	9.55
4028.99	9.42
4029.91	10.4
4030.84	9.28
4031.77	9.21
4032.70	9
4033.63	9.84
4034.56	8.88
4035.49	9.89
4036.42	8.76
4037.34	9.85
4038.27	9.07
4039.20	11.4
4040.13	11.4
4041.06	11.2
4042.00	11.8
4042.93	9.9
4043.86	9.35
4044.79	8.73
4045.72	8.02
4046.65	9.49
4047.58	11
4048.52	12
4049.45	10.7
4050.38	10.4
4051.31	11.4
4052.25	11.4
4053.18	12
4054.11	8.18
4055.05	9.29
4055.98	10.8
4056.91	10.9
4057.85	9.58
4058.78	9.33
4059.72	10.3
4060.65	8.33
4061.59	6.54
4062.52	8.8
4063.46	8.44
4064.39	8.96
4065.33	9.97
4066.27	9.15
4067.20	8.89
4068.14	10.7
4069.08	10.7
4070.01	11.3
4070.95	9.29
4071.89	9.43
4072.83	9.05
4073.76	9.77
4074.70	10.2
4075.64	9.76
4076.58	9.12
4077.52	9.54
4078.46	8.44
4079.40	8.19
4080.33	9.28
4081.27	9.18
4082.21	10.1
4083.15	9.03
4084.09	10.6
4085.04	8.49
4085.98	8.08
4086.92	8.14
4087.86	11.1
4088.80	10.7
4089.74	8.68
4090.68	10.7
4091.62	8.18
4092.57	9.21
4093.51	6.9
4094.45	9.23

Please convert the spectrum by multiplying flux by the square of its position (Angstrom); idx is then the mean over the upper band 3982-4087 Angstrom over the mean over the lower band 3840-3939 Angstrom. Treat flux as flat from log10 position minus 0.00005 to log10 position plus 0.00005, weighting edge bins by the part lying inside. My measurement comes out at 1.3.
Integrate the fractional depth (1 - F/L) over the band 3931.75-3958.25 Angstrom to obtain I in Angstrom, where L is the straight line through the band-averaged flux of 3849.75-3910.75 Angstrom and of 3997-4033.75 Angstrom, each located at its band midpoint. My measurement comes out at 3.79 Angstrom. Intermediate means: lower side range 8.44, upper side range 9.59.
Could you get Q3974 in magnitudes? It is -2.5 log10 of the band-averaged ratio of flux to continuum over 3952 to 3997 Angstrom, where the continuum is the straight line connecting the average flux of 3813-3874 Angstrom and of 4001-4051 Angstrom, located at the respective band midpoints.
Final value 0.12 mag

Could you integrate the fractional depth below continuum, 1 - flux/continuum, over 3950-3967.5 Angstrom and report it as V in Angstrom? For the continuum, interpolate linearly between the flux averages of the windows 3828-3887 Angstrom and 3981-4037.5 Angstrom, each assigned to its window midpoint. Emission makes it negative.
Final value 2.3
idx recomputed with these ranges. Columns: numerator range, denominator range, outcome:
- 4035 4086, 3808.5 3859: 1.49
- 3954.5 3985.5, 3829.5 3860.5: 1.15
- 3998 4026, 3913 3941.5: 1.28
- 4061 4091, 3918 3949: 1.28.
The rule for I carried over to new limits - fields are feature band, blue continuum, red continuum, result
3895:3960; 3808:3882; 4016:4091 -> 1.53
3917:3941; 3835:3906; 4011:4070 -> 2.25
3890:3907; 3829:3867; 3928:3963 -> -2.06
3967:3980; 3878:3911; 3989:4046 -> 2.83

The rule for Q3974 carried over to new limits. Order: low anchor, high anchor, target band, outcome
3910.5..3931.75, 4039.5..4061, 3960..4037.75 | 0.089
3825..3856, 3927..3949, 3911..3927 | -0.233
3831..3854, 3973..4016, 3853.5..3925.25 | -0.131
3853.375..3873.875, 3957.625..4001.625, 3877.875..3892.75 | 0.066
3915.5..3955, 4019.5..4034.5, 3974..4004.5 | -0.028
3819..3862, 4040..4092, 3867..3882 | -0.212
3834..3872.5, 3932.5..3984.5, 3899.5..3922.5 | -0.170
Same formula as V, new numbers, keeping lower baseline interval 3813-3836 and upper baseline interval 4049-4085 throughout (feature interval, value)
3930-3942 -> 2.0 Angstrom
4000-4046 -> -2.3 Angstrom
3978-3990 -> -0.6 Angstrom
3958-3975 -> 2.7 Angstrom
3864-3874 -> -2.3 Angstrom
